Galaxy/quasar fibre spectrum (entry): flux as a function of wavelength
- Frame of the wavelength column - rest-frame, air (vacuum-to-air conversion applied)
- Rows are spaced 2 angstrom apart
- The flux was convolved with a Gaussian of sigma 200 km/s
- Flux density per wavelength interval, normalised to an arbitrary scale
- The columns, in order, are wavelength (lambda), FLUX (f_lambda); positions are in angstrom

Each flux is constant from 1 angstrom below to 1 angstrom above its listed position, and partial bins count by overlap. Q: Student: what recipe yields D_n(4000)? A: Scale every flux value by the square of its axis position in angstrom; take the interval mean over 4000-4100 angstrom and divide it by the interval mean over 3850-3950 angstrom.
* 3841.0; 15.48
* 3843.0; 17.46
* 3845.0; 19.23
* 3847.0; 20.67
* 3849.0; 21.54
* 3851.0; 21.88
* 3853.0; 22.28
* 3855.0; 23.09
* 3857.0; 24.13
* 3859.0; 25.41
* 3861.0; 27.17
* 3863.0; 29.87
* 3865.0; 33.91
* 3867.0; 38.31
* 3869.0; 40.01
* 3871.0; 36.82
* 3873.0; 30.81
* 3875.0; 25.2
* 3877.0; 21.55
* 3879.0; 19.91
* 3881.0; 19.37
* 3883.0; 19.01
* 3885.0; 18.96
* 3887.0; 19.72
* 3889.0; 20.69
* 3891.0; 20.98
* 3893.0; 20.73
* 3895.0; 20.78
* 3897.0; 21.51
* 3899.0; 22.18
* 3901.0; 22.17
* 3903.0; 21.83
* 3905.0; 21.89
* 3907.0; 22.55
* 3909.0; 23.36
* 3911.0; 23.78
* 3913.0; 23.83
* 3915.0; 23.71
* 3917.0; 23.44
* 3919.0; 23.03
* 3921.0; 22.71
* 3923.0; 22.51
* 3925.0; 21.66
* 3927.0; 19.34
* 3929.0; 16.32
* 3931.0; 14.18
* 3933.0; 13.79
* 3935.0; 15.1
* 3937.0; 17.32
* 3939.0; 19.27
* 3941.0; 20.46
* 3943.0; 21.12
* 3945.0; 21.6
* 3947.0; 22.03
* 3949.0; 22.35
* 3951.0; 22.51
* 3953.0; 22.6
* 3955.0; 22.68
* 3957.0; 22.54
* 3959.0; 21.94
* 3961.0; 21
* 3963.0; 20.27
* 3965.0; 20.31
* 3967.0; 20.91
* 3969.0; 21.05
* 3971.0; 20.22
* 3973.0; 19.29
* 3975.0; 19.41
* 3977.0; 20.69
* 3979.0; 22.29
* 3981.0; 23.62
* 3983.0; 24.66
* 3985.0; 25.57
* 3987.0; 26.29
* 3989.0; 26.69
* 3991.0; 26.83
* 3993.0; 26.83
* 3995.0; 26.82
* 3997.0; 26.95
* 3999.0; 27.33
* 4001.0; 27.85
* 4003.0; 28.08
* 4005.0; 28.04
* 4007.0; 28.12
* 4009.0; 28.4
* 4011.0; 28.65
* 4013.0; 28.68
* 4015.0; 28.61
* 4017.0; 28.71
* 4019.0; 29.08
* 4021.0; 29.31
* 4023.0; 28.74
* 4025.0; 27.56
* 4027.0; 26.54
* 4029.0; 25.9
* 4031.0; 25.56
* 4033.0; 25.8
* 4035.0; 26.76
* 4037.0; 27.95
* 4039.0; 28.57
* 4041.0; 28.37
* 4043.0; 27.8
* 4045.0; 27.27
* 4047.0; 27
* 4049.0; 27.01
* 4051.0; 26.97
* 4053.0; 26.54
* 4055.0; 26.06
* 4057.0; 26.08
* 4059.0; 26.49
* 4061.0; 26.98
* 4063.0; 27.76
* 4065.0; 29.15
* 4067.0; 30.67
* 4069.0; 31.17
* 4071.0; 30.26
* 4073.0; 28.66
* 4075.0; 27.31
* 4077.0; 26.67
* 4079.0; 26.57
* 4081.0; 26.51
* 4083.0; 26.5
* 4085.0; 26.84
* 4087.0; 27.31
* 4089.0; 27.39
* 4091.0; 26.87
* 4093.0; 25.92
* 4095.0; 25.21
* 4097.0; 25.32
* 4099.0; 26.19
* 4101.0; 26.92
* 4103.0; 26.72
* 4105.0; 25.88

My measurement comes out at 1.30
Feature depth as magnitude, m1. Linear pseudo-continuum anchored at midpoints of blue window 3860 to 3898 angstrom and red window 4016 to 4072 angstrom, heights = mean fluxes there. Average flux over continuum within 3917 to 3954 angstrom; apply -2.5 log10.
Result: 0.298 mag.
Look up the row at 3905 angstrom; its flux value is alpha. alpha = 21.89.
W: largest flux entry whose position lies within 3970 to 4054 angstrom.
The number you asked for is 29.31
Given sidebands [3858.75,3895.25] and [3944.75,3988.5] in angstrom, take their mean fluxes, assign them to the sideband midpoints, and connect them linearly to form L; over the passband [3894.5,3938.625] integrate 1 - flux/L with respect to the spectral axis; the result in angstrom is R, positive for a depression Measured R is 6.3 angstrom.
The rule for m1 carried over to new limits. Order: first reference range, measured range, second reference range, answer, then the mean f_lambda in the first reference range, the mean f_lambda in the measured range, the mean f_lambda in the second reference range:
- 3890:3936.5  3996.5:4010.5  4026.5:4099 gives -0.131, 20.9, 27.9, 27.2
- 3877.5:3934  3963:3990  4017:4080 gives 0.091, 20.9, 22.3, 27.6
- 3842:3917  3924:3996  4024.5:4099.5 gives 0.188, 23.9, 21.4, 27.2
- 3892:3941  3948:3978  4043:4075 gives 0.090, 20.7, 21.2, 27.9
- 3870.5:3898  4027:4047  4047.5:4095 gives -0.024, 22.3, 27.1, 27.4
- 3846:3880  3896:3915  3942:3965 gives 0.093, 27.2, 22.6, 21.8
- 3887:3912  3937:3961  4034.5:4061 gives 0.099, 21.8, 21.5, 27.1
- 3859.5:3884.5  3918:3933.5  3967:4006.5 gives 0.343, 28.2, 19.4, 24.6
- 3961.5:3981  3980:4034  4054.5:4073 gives -0.155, 20.7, 27.2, 28.4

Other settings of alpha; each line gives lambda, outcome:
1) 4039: 28.57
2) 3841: 15.48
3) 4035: 26.76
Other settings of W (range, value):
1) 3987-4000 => 27.33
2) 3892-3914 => 23.83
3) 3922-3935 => 22.51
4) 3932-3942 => 20.46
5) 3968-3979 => 22.29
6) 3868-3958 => 40.01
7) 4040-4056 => 28.37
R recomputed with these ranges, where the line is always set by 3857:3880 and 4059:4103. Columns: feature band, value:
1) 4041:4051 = 0.2 angstrom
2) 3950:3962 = 2.7 angstrom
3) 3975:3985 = 2.0 angstrom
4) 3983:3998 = 1.0 angstrom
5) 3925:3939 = 6.0 angstrom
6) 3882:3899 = 5.2 angstrom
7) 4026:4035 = 0.6 angstrom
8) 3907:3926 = 4.0 angstrom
